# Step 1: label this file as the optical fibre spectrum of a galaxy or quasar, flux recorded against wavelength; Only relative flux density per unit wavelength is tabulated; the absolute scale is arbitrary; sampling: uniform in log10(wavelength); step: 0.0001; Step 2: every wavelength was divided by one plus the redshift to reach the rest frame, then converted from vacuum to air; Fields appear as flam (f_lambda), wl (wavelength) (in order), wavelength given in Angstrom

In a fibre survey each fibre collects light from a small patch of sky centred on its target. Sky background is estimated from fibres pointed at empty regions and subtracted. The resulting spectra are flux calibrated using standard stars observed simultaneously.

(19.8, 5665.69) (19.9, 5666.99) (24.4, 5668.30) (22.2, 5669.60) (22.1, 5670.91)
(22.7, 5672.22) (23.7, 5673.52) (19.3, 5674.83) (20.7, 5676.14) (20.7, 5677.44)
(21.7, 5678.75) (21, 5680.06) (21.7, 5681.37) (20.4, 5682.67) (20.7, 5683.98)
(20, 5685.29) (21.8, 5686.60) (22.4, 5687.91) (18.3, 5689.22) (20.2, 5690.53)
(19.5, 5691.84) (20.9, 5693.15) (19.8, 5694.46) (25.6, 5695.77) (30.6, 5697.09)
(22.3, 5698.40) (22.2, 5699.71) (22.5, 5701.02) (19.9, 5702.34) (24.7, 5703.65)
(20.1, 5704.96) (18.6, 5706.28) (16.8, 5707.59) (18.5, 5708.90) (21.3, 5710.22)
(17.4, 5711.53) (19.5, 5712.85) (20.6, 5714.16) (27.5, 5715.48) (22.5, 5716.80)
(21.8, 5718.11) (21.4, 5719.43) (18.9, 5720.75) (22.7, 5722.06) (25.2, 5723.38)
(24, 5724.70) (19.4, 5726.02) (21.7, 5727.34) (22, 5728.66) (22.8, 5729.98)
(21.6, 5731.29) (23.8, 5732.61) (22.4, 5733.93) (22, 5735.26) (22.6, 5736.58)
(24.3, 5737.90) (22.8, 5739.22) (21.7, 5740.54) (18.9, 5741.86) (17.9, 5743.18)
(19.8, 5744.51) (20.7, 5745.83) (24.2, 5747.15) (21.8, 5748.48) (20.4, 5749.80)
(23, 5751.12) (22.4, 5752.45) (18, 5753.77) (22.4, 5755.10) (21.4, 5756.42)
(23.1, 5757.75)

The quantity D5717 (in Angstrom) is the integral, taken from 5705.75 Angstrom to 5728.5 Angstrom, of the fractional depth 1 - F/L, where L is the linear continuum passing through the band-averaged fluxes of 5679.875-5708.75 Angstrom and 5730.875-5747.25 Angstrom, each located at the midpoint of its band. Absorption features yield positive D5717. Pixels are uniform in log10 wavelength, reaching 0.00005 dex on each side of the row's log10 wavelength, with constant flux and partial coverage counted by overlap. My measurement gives 0.44 Angstrom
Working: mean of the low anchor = 21.3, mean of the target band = 21.1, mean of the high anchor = 21.7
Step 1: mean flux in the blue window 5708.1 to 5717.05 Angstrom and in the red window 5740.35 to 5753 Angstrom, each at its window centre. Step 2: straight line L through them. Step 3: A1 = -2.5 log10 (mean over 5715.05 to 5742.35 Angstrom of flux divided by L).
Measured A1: -0.07 mag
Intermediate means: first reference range 20.9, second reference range 21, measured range 22.4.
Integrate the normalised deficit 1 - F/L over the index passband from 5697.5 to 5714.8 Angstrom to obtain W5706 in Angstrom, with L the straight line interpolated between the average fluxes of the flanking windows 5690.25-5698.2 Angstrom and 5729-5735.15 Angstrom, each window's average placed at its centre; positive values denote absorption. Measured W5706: 1.7 Angstrom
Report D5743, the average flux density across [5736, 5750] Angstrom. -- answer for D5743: 21.4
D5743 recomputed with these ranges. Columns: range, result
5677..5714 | 21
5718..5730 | 21.9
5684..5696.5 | 21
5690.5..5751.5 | 21.7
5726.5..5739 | 22.5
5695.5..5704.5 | 23.8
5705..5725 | 21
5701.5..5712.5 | 19.7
